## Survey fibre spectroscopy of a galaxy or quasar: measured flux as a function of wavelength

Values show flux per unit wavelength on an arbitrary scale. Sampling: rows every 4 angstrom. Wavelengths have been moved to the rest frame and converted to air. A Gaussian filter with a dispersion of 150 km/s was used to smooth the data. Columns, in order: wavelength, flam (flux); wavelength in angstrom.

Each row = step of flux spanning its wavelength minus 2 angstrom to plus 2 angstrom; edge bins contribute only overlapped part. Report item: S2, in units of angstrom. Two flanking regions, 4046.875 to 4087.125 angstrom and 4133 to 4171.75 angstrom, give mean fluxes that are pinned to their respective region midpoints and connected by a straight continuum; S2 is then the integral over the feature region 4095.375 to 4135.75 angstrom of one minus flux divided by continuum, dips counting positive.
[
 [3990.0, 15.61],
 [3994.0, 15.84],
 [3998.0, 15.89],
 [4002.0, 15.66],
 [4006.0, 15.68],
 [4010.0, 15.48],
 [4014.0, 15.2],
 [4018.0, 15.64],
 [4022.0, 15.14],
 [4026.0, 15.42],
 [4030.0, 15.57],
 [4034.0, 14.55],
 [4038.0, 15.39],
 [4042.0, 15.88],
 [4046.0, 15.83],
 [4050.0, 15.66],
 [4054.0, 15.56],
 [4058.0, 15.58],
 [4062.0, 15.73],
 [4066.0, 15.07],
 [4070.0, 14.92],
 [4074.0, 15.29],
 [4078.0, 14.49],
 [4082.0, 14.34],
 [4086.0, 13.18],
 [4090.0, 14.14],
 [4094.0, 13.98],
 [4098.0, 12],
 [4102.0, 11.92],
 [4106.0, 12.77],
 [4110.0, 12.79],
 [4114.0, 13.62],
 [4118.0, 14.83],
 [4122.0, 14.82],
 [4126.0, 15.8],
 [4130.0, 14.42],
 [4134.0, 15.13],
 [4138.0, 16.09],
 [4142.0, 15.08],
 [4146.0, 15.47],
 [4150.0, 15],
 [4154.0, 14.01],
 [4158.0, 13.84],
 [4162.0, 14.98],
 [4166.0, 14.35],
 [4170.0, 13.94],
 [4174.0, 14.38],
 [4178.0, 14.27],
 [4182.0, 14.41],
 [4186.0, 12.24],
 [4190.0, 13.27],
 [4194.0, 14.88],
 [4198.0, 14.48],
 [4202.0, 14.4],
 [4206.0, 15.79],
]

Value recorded 3.0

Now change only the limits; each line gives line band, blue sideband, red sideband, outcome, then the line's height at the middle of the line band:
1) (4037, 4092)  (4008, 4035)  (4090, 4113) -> -4.2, 14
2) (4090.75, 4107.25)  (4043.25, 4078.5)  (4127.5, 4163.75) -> 2.6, 15.2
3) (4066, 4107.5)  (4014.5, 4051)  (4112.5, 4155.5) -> 3.8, 15.2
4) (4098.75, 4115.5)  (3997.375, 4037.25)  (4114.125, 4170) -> 2.6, 15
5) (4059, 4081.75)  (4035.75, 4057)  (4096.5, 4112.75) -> -1.2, 14.3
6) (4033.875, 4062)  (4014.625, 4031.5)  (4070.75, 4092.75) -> -1.2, 15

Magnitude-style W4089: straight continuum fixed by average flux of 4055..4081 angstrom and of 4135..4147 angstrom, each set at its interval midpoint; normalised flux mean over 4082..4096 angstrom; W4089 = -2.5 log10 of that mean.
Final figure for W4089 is 0.11 mag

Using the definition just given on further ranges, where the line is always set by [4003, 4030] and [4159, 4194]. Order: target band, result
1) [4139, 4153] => -0.06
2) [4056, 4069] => -0.03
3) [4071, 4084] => 0.01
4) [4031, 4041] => 0.01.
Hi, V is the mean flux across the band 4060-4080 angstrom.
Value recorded 15.1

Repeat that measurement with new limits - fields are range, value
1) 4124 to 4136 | 15.1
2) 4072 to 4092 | 14.3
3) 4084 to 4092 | 13.7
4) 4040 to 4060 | 15.7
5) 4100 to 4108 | 12.3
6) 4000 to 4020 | 15.5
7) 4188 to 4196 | 14.1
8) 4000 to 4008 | 15.7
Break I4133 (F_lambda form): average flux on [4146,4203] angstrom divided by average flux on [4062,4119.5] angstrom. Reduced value 1.03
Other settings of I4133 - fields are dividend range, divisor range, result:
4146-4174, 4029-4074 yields 0.94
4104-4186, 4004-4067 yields 0.93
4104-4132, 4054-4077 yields 0.92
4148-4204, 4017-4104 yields 0.96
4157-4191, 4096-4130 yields 1.03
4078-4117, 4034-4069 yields 0.86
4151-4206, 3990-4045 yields 0.92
